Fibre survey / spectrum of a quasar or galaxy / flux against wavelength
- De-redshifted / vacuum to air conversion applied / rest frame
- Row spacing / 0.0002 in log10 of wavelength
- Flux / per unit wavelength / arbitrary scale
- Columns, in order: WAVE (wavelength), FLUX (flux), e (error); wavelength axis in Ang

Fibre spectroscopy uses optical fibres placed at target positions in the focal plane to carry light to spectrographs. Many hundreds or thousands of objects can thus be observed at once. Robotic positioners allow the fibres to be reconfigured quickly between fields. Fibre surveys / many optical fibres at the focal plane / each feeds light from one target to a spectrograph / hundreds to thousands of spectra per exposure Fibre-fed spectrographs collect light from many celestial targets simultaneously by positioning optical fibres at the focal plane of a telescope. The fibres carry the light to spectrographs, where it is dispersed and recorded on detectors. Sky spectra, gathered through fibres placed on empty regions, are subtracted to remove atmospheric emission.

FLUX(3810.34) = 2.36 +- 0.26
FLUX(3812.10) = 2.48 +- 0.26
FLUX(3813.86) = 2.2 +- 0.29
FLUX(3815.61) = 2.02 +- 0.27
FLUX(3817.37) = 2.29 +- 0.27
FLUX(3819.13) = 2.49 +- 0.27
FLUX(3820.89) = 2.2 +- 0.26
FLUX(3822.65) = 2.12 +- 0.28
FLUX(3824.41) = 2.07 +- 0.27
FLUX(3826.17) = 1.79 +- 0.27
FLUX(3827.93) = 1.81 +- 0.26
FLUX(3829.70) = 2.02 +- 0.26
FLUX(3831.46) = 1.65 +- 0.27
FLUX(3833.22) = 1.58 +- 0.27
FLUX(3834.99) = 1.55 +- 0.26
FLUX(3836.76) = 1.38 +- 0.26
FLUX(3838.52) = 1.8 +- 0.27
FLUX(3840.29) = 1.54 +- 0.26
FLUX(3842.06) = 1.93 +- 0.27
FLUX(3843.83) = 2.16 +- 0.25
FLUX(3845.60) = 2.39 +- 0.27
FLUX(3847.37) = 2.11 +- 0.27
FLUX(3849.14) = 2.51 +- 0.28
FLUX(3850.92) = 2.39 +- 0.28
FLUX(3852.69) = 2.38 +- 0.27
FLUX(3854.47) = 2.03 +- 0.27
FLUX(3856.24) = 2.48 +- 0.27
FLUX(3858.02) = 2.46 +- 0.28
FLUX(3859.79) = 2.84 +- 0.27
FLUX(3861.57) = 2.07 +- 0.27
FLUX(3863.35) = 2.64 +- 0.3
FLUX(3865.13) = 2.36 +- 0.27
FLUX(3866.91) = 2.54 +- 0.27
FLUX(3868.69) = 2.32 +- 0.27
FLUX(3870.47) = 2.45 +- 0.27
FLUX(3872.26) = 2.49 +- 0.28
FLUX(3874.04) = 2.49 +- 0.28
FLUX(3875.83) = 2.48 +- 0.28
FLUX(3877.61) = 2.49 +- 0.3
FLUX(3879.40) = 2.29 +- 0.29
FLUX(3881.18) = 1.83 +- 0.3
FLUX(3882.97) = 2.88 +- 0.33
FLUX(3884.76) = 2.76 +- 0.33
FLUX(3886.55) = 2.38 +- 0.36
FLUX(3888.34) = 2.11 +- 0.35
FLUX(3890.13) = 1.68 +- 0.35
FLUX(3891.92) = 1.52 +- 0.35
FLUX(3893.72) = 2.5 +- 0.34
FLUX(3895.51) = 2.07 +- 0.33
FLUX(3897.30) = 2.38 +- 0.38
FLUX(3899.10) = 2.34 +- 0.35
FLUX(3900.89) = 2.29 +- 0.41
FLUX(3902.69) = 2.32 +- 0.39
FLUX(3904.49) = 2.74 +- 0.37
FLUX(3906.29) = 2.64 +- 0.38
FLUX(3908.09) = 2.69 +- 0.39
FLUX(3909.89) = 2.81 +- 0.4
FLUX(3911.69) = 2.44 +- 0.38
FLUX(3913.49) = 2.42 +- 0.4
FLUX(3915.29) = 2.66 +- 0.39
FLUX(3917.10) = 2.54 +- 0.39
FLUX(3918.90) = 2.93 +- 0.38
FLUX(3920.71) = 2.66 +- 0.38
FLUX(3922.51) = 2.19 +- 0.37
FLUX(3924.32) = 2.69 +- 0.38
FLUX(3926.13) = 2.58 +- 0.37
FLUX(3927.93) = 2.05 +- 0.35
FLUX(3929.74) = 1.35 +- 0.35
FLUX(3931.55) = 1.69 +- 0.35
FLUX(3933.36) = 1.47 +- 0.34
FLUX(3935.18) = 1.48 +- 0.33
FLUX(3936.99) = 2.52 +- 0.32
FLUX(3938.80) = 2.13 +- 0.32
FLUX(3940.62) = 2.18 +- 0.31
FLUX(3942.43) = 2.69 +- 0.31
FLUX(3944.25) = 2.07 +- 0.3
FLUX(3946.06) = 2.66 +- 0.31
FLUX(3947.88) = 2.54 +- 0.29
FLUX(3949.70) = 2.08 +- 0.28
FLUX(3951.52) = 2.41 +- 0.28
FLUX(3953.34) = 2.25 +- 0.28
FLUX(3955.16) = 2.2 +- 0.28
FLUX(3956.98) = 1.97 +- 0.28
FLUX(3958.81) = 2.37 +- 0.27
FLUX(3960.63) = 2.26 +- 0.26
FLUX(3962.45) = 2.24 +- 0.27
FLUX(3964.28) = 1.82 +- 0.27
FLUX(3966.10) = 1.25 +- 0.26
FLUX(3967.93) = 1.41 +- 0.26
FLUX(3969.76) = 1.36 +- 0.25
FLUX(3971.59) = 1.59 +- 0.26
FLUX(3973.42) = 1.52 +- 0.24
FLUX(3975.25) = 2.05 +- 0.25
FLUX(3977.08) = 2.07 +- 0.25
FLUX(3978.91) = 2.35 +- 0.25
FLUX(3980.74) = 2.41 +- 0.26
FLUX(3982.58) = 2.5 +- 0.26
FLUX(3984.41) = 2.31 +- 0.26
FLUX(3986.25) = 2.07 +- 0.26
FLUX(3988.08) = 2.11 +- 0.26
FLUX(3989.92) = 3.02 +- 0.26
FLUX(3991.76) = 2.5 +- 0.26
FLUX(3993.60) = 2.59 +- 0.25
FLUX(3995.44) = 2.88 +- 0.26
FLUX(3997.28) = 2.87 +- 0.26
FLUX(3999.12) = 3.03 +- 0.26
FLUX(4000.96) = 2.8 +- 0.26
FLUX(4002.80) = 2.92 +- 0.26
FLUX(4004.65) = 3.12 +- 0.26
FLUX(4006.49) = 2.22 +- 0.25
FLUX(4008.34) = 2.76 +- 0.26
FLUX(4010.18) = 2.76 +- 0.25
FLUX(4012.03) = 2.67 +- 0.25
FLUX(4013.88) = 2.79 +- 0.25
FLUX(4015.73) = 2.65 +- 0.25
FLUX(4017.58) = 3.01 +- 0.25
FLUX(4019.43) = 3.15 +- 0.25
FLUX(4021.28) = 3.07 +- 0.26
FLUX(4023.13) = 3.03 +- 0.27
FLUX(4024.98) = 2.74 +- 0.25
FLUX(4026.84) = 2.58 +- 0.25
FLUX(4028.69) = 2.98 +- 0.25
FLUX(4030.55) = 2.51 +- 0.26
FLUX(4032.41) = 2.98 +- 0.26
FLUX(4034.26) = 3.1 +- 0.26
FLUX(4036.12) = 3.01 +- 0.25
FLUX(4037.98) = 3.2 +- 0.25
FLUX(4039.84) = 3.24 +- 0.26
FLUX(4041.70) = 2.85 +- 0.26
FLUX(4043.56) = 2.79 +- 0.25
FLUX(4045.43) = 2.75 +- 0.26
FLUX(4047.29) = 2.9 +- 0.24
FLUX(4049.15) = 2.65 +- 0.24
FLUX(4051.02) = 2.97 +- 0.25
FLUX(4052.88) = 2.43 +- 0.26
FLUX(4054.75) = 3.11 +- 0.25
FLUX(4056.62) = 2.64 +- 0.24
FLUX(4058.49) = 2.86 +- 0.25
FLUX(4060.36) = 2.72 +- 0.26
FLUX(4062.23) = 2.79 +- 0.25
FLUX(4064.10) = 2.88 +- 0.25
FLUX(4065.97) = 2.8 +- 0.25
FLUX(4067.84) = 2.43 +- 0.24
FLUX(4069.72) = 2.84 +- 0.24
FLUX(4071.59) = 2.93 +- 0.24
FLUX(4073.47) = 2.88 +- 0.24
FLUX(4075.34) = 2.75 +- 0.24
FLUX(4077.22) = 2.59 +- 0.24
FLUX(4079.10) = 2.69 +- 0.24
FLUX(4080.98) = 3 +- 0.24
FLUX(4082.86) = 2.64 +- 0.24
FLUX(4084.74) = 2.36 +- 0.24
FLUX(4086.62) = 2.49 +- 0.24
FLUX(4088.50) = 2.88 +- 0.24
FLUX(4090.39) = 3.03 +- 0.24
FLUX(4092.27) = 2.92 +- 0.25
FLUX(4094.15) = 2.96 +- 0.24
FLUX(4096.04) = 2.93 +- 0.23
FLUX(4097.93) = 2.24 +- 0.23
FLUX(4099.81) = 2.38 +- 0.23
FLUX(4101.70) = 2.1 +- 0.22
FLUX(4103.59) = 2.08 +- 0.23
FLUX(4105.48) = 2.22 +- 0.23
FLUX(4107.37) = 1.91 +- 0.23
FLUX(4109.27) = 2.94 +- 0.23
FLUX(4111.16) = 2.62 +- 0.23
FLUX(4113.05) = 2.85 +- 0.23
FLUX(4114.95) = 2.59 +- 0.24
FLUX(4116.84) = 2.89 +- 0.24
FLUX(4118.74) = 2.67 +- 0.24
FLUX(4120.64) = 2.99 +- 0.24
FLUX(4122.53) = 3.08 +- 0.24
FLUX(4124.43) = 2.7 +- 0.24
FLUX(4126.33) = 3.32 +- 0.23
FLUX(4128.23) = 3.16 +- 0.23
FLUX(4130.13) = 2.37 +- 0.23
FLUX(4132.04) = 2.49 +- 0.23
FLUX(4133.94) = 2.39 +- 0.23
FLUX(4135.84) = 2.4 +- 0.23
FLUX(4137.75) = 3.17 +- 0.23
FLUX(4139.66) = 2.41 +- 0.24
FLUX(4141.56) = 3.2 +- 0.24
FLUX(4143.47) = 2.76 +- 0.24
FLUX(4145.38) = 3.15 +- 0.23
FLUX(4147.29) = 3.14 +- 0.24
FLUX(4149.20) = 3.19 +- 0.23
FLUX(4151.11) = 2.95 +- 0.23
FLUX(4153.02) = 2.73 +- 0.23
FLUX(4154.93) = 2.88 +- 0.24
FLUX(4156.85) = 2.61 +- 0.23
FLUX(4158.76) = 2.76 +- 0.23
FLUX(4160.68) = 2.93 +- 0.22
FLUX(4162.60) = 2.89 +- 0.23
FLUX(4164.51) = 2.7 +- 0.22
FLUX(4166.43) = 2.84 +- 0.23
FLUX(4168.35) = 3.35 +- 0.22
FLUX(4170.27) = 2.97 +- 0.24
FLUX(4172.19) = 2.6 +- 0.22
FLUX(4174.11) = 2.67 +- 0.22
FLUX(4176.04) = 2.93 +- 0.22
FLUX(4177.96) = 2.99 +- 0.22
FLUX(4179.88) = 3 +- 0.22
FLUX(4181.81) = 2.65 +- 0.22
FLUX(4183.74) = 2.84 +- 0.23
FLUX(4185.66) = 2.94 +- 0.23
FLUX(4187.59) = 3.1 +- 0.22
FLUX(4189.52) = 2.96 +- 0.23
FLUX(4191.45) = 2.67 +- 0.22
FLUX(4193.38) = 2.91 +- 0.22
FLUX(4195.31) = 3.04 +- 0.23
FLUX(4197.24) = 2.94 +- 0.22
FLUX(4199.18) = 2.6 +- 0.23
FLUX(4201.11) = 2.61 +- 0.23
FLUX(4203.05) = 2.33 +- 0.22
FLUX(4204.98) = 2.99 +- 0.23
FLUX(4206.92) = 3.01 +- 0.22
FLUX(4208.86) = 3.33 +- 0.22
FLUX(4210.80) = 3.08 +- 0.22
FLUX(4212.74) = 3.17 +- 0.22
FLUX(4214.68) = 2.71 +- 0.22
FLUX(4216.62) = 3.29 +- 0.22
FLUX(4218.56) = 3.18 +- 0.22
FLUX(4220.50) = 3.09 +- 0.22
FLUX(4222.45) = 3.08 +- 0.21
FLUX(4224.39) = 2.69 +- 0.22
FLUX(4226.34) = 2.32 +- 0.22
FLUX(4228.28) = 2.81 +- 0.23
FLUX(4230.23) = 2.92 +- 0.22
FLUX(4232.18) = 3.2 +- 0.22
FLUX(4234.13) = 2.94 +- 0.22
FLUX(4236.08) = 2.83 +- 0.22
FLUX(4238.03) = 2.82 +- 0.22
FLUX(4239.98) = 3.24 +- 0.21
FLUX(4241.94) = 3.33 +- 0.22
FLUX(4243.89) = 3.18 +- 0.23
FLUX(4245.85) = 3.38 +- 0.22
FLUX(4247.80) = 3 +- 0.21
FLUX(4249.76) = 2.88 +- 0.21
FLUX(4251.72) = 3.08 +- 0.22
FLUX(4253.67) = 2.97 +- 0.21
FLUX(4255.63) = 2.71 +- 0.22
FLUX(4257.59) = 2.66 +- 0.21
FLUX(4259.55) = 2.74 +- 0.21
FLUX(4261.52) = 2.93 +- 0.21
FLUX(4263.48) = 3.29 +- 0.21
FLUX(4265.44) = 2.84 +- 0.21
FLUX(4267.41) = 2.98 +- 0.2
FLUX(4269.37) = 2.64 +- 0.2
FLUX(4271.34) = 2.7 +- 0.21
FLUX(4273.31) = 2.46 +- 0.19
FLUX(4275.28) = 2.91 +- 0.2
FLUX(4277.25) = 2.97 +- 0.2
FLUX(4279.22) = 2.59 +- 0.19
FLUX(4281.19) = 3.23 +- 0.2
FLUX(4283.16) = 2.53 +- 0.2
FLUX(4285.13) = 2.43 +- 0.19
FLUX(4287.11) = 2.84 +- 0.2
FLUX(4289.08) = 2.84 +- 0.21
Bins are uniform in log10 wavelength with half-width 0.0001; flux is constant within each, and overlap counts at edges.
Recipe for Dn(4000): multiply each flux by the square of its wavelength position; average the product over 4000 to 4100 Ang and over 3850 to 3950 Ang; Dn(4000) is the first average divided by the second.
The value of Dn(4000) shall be 1.29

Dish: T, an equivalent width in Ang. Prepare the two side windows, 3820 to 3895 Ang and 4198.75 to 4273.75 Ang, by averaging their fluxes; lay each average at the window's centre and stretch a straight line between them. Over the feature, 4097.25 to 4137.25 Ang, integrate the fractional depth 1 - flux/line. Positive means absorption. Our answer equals 1.4 Ang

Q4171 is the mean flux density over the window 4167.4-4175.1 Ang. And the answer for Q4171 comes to 2.9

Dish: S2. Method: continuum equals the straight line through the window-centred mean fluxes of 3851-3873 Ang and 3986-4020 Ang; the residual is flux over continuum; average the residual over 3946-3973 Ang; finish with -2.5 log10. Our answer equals 0.303 mag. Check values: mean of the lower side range 2.42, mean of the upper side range 2.74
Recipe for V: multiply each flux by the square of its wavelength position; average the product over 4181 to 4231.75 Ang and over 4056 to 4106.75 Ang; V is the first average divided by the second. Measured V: 1.2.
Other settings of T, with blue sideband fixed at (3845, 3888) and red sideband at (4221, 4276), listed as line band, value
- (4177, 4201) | -0.4 Ang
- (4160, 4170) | -0.5 Ang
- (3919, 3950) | 3.8 Ang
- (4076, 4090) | 0.1 Ang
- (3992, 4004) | -1.2 Ang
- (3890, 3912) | 0.9 Ang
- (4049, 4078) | -1.1 Ang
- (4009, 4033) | -2.0 Ang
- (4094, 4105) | 1.3 Ang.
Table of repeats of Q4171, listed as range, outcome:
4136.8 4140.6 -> 2.79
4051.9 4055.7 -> 2.77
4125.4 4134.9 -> 2.74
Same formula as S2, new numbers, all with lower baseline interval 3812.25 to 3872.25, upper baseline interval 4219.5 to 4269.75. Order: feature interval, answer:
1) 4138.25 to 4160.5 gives -0.053 mag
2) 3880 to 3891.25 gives -0.012 mag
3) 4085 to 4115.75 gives 0.039 mag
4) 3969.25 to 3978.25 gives 0.346 mag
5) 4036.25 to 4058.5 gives -0.126 mag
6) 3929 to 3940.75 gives 0.273 mag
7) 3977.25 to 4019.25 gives -0.081 mag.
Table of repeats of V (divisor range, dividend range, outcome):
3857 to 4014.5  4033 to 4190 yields 1.30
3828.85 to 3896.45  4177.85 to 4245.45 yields 1.59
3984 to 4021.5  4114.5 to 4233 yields 1.15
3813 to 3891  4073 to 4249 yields 1.51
